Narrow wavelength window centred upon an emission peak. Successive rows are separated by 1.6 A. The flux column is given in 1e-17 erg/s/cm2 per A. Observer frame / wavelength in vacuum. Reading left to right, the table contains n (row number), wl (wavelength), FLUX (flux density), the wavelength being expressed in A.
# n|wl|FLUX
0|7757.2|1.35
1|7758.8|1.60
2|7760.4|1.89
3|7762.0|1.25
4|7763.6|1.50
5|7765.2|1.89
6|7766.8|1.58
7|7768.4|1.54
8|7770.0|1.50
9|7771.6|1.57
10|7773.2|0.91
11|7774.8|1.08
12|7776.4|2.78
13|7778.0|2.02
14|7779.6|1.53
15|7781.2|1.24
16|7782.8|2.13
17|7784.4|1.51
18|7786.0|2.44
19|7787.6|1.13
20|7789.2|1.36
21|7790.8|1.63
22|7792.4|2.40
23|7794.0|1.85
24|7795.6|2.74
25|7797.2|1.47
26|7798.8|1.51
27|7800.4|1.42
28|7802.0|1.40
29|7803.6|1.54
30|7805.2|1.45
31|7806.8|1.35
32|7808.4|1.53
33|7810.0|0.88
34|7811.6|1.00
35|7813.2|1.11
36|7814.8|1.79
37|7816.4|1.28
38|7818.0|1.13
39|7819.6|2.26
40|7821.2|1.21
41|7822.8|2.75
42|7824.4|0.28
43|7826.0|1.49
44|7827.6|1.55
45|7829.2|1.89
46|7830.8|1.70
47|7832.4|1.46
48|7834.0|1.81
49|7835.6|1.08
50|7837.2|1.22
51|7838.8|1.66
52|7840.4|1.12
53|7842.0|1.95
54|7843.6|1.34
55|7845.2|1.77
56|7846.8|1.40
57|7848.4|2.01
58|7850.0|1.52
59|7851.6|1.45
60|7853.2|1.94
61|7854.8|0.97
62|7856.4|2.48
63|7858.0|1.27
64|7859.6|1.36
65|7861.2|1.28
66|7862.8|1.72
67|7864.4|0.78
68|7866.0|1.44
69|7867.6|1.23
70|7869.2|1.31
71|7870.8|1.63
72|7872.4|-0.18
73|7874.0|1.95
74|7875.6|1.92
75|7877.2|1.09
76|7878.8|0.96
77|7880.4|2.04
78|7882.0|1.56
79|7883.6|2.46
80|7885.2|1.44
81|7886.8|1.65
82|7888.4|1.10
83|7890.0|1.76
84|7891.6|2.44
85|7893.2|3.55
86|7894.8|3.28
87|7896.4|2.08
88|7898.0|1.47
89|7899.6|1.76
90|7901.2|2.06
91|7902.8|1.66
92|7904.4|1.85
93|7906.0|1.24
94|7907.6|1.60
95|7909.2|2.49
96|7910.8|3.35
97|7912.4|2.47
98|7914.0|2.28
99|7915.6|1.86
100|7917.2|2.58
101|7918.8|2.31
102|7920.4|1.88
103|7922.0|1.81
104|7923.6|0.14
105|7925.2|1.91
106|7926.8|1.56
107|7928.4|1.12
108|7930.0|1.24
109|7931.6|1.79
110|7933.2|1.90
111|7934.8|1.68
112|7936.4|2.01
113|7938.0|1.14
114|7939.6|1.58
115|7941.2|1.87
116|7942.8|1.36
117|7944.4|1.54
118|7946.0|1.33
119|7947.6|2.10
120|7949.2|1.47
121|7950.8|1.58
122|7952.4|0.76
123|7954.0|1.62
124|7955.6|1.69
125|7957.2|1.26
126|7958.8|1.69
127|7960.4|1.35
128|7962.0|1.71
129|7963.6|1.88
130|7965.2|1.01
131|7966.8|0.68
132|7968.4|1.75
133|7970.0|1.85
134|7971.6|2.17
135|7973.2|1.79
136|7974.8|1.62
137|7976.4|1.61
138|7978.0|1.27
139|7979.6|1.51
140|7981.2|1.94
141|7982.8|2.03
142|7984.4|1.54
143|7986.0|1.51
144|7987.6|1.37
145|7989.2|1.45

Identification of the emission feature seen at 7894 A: [S II] 6716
